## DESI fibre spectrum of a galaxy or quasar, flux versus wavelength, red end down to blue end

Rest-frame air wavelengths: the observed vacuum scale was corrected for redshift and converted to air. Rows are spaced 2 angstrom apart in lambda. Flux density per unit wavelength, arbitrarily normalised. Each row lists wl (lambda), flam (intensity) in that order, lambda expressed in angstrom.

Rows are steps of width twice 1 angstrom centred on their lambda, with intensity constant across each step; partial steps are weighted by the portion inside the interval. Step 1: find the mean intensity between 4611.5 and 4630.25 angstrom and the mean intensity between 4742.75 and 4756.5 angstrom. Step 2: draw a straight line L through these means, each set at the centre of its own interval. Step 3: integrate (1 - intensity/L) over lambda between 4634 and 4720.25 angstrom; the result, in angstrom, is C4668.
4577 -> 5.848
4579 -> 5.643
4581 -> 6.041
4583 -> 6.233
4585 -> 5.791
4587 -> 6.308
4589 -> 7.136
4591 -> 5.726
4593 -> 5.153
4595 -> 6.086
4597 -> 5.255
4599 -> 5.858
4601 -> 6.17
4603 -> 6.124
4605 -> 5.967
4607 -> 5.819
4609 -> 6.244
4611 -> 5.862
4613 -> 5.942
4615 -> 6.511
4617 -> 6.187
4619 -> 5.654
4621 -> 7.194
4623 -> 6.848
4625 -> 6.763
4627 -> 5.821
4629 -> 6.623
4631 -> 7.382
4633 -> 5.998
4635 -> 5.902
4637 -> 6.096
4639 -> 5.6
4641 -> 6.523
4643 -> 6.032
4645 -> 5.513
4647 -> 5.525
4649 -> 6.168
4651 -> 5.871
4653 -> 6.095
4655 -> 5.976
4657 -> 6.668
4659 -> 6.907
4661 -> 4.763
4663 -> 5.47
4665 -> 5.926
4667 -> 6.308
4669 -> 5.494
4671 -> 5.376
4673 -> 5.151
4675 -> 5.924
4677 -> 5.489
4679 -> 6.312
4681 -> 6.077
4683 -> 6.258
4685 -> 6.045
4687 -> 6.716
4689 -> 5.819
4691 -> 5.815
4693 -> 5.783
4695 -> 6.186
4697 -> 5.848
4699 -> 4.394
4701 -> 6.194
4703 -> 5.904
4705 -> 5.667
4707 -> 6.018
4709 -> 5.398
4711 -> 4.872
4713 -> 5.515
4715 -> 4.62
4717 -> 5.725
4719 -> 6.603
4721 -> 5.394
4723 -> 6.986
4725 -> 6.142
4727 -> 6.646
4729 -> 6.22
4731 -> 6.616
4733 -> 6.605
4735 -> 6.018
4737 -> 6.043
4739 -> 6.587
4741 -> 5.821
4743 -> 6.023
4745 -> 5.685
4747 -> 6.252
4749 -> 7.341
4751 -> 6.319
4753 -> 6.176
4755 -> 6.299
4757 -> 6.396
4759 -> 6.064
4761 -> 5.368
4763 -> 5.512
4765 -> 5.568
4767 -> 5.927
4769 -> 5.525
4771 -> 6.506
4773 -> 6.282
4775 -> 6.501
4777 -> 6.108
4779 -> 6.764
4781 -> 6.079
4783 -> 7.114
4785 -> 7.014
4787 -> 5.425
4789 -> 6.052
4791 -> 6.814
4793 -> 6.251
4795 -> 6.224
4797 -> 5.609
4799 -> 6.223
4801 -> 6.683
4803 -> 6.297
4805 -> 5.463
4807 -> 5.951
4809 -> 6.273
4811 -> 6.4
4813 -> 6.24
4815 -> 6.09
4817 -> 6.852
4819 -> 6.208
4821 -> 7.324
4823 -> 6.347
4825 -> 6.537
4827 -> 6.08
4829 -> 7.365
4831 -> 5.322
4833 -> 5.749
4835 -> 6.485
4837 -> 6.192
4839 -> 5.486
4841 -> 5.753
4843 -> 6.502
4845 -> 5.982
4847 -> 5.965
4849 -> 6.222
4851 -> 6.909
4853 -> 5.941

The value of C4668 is 7.3 angstrom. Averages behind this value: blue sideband 6.39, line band 5.83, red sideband 6.32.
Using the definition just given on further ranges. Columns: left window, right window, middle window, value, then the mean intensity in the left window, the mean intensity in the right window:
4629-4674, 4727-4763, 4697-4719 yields 2.20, 5.96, 6.22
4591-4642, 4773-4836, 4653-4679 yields 1.53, 6.14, 6.32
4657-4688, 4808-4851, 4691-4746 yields 0.99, 5.91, 6.27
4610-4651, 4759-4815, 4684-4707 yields 1.19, 6.2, 6.15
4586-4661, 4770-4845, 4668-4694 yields 1.31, 6.13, 6.28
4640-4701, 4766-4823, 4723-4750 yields -1.02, 5.89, 6.29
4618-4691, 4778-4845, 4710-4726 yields 1.08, 6.06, 6.27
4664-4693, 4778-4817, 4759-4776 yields 0.76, 5.9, 6.28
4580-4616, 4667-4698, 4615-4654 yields -1.59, 6.01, 5.9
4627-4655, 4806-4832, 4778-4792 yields -0.31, 6.09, 6.38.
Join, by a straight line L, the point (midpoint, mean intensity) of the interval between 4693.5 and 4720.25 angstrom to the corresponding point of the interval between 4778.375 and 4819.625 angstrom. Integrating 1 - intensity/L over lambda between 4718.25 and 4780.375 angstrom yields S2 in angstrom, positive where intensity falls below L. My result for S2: -3.0 angstrom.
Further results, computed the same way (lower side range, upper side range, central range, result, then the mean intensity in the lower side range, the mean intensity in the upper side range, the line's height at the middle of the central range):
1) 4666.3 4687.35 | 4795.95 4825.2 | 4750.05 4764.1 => 0.27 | 5.89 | 6.29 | 6.13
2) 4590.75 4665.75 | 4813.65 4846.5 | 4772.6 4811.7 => -0.32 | 6.06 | 6.26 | 6.22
